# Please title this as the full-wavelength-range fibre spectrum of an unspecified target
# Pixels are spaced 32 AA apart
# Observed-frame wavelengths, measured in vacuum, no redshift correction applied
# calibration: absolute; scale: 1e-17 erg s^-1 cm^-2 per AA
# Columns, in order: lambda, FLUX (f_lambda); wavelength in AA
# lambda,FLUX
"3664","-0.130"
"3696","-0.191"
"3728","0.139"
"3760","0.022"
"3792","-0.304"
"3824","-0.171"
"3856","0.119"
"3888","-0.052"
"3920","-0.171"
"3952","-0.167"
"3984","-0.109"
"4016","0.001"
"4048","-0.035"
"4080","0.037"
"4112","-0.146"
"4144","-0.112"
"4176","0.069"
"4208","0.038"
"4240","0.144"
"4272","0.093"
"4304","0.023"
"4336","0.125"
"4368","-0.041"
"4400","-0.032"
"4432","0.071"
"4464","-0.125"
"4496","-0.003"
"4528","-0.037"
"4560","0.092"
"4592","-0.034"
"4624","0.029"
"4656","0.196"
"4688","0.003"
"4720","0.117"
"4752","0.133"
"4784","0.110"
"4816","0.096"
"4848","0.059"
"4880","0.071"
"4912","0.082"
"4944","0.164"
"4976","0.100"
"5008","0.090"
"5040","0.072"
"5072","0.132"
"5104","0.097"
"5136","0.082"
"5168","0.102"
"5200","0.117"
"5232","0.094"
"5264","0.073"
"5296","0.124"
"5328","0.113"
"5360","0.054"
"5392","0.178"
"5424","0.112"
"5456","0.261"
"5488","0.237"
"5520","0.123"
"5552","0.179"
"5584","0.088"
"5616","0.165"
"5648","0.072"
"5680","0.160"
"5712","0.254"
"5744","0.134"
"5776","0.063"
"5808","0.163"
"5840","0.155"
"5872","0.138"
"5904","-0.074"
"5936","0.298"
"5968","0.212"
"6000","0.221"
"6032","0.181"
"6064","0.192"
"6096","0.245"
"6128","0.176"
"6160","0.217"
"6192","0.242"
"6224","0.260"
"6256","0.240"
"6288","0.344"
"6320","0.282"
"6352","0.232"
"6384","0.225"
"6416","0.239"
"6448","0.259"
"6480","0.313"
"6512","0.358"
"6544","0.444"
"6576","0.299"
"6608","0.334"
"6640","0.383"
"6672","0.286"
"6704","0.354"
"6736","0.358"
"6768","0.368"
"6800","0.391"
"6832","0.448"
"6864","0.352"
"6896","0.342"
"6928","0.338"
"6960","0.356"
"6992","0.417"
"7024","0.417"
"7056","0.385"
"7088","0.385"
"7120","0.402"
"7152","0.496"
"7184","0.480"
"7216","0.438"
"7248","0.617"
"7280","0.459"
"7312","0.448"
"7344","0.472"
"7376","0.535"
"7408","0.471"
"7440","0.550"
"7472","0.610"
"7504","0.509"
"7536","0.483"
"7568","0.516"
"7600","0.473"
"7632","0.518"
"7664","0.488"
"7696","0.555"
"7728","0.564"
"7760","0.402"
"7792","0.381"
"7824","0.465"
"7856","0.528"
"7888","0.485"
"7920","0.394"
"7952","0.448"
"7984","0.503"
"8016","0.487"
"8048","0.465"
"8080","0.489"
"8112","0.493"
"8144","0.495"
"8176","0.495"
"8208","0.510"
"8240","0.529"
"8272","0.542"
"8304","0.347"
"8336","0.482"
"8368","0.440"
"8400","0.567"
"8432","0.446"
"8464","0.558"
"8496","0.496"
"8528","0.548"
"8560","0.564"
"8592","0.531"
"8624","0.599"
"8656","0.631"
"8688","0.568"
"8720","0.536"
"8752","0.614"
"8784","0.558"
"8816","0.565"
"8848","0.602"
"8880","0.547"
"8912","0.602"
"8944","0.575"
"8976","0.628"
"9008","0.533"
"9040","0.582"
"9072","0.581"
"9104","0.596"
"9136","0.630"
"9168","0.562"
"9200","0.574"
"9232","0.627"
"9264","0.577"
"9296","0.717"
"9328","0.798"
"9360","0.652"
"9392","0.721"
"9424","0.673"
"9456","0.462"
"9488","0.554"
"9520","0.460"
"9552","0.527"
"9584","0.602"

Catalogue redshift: 0.61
